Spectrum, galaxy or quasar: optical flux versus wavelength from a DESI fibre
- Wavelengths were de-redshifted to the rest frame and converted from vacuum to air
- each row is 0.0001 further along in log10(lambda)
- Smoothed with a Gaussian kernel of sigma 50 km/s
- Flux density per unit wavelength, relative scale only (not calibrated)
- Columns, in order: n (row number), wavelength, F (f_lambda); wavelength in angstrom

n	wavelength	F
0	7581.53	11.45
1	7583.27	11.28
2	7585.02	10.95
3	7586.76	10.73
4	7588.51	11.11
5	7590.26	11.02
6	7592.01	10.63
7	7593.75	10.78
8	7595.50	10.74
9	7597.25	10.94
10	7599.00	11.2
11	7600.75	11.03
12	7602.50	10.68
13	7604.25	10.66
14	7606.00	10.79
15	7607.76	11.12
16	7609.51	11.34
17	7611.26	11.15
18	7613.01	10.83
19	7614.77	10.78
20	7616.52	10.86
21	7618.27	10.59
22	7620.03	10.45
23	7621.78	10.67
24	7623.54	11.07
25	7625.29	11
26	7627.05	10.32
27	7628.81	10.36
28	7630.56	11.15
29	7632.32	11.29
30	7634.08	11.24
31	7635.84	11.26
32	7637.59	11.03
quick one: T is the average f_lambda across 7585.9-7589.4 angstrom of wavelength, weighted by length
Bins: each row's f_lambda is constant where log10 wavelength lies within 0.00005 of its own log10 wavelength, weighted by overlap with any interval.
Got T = 10.9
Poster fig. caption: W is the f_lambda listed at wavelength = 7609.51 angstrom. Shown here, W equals 11.34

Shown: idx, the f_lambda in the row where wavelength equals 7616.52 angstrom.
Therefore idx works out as 10.86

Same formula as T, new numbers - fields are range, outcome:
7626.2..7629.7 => 10.4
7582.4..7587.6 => 11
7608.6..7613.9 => 11.1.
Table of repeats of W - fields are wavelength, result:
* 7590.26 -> 11.02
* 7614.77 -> 10.78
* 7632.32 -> 11.29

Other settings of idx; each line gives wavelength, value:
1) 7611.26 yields 11.15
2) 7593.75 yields 10.78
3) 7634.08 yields 11.24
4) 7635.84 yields 11.26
